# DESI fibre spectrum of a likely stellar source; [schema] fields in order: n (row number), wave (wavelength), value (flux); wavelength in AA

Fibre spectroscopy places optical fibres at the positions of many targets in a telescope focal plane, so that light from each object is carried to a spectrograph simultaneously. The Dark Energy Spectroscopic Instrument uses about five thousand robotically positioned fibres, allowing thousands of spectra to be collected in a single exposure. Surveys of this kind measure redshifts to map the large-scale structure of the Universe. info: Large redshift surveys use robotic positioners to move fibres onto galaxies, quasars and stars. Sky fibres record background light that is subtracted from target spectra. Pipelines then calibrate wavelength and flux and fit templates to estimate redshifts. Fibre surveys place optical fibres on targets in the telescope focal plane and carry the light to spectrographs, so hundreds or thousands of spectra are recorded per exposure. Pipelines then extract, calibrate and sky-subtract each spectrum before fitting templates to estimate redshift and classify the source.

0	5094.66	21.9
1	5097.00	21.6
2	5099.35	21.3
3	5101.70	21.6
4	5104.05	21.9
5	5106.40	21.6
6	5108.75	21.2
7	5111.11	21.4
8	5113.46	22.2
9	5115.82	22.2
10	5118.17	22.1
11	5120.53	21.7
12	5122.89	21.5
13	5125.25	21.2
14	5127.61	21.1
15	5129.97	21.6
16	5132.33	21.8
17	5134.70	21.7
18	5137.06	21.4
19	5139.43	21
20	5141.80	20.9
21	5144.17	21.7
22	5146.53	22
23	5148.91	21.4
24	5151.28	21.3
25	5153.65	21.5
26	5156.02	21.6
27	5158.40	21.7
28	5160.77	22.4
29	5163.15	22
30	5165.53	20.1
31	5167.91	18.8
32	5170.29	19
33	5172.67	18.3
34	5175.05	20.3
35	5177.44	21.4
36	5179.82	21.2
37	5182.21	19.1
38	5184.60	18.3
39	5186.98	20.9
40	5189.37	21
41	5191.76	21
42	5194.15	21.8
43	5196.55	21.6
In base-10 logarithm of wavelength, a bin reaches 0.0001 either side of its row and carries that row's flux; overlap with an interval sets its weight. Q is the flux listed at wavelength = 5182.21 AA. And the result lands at 19.1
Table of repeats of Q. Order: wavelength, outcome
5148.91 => 21.4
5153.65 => 21.5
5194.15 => 21.8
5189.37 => 21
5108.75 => 21.2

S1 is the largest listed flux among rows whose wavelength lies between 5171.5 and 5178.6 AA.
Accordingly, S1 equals 21.4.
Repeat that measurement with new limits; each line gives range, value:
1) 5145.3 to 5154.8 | 22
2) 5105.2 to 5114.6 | 22.2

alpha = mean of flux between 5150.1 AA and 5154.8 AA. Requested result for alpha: 21.4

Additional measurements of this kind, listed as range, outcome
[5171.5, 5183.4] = 20.1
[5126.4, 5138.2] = 21.5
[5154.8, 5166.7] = 21.6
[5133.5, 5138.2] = 21.5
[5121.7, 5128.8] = 21.3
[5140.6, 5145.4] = 21.3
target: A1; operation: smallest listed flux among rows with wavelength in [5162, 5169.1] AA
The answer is 18.8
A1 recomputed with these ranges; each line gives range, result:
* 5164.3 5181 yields 18.3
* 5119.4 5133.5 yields 21.1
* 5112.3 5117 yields 22.2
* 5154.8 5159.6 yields 21.6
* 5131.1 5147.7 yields 20.9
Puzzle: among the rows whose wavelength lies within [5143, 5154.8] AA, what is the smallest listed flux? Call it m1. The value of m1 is 21.3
